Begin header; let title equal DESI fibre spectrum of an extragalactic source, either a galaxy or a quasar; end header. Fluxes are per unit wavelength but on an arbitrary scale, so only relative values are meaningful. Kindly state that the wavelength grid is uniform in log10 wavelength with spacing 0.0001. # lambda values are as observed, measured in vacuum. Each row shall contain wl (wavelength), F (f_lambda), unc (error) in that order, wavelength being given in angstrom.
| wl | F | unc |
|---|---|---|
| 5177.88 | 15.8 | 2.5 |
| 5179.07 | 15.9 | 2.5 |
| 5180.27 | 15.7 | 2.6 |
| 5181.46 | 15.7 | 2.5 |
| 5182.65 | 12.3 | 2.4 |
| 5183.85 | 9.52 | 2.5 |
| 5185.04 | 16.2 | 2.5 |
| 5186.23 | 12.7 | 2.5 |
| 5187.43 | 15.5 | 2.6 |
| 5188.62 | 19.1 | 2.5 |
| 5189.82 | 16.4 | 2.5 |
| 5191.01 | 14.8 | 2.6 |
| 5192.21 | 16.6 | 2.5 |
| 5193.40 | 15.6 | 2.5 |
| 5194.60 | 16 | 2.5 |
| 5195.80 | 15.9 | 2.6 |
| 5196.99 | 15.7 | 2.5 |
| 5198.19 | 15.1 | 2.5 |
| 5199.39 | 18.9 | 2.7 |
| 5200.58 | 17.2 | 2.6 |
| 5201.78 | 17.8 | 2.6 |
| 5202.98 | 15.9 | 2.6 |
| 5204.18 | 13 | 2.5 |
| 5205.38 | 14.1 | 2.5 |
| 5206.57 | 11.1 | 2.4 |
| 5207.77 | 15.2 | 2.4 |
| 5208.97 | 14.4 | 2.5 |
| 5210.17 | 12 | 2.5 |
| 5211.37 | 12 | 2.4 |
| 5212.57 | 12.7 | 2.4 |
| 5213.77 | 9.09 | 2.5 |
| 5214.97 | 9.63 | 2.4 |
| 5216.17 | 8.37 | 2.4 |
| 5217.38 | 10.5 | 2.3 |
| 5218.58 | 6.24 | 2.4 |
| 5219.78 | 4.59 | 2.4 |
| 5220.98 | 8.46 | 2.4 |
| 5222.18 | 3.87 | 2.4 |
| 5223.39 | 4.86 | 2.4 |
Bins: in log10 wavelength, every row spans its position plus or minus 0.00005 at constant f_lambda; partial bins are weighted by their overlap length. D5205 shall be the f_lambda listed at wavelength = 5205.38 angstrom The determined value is 14.1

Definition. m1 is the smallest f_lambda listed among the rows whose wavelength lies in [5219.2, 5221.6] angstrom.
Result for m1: 4.59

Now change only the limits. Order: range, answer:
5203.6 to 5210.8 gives 11.1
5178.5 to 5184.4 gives 9.52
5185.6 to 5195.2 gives 12.7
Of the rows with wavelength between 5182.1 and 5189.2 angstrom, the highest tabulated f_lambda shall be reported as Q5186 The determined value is 19.1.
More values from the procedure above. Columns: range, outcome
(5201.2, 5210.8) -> 17.8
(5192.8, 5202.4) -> 18.9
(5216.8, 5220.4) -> 10.5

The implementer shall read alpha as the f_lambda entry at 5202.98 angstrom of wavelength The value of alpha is 15.9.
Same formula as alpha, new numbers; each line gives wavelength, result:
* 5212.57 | 12.7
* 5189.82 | 16.4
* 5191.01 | 14.8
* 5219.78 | 4.59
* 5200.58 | 17.2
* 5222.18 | 3.87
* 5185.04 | 16.2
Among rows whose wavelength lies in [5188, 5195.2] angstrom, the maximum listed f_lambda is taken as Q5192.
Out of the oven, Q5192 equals 19.1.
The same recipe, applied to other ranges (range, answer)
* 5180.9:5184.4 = 15.7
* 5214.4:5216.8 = 9.63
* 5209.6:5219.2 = 12.7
